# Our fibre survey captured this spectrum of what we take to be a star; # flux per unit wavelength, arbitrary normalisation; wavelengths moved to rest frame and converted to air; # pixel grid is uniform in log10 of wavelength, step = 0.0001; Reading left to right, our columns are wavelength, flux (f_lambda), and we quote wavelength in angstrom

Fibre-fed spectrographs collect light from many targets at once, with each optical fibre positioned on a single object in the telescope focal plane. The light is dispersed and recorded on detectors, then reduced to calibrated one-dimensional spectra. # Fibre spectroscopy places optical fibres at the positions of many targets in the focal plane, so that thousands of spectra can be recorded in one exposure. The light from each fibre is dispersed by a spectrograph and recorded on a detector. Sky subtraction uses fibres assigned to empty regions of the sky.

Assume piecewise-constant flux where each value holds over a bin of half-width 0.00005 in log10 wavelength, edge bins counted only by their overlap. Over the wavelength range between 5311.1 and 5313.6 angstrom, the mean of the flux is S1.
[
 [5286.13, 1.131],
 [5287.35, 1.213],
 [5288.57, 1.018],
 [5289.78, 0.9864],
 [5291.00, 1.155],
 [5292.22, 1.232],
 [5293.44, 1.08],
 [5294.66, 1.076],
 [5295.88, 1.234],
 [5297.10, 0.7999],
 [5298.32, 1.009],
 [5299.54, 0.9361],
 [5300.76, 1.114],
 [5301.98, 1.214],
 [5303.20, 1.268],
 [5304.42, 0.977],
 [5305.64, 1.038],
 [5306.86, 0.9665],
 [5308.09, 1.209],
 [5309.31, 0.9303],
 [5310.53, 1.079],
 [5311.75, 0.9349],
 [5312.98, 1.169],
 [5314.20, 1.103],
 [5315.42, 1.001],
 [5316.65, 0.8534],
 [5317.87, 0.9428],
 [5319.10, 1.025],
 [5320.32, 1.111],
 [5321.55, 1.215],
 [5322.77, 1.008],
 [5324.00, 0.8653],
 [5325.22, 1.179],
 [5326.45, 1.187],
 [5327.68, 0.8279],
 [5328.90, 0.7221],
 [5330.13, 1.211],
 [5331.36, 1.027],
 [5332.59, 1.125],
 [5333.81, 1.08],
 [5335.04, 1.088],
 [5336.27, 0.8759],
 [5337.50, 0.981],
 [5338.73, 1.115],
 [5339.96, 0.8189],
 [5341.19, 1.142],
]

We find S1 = 1.05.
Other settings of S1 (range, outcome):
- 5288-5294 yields 1.1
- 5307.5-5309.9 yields 1.07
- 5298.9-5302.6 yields 1.09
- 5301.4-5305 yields 1.15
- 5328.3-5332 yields 0.987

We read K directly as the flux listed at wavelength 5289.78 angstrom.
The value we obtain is 0.9864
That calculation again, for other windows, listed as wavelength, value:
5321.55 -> 1.215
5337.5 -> 0.981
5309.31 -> 0.9303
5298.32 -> 1.009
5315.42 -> 1.001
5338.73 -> 1.115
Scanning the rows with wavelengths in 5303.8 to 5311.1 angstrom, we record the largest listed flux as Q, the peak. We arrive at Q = 1.209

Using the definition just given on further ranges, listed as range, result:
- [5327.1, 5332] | 1.211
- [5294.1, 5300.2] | 1.234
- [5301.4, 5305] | 1.268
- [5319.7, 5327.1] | 1.215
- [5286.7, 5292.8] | 1.232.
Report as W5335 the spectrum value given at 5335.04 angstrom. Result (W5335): 1.088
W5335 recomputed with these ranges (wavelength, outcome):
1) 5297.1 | 0.7999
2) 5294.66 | 1.076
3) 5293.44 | 1.08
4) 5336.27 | 0.8759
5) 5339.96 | 0.8189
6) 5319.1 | 1.025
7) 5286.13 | 1.131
